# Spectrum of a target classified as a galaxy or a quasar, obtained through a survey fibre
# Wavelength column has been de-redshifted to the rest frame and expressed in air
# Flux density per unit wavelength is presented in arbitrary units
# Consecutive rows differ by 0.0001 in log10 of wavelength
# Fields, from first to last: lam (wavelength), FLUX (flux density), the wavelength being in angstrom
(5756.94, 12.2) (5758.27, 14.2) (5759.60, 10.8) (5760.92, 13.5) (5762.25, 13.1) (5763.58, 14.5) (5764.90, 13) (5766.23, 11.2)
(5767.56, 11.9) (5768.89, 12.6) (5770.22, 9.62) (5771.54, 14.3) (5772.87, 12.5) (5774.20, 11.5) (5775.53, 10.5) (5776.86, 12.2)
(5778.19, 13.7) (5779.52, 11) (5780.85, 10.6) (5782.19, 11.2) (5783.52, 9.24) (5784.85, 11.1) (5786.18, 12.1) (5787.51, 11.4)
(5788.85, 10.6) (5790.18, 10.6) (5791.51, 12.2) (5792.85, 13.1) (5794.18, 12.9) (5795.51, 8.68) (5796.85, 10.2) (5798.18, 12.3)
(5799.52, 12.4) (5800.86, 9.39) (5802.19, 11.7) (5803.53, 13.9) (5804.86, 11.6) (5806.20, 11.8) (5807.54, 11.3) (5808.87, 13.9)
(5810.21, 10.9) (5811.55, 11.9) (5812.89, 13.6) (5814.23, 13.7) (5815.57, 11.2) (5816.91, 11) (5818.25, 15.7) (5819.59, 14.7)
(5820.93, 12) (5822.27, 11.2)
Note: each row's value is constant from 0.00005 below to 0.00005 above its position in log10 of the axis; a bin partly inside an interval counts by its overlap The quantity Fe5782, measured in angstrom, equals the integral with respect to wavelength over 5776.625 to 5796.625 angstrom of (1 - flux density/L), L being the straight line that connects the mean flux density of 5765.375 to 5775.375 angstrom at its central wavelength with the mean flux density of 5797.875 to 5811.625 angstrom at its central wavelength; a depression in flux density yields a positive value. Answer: 1.0 angstrom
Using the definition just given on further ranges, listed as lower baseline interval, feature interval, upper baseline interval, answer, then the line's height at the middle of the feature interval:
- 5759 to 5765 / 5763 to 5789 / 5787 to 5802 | 1.1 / 12.3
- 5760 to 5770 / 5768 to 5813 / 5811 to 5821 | 4.2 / 12.8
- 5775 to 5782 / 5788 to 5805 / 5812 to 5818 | 0.8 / 12.1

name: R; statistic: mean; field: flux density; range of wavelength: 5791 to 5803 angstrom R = 11.4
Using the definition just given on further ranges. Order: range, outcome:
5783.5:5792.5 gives 11.2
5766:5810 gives 11.6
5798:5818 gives 12.1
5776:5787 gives 11.4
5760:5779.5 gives 12.4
